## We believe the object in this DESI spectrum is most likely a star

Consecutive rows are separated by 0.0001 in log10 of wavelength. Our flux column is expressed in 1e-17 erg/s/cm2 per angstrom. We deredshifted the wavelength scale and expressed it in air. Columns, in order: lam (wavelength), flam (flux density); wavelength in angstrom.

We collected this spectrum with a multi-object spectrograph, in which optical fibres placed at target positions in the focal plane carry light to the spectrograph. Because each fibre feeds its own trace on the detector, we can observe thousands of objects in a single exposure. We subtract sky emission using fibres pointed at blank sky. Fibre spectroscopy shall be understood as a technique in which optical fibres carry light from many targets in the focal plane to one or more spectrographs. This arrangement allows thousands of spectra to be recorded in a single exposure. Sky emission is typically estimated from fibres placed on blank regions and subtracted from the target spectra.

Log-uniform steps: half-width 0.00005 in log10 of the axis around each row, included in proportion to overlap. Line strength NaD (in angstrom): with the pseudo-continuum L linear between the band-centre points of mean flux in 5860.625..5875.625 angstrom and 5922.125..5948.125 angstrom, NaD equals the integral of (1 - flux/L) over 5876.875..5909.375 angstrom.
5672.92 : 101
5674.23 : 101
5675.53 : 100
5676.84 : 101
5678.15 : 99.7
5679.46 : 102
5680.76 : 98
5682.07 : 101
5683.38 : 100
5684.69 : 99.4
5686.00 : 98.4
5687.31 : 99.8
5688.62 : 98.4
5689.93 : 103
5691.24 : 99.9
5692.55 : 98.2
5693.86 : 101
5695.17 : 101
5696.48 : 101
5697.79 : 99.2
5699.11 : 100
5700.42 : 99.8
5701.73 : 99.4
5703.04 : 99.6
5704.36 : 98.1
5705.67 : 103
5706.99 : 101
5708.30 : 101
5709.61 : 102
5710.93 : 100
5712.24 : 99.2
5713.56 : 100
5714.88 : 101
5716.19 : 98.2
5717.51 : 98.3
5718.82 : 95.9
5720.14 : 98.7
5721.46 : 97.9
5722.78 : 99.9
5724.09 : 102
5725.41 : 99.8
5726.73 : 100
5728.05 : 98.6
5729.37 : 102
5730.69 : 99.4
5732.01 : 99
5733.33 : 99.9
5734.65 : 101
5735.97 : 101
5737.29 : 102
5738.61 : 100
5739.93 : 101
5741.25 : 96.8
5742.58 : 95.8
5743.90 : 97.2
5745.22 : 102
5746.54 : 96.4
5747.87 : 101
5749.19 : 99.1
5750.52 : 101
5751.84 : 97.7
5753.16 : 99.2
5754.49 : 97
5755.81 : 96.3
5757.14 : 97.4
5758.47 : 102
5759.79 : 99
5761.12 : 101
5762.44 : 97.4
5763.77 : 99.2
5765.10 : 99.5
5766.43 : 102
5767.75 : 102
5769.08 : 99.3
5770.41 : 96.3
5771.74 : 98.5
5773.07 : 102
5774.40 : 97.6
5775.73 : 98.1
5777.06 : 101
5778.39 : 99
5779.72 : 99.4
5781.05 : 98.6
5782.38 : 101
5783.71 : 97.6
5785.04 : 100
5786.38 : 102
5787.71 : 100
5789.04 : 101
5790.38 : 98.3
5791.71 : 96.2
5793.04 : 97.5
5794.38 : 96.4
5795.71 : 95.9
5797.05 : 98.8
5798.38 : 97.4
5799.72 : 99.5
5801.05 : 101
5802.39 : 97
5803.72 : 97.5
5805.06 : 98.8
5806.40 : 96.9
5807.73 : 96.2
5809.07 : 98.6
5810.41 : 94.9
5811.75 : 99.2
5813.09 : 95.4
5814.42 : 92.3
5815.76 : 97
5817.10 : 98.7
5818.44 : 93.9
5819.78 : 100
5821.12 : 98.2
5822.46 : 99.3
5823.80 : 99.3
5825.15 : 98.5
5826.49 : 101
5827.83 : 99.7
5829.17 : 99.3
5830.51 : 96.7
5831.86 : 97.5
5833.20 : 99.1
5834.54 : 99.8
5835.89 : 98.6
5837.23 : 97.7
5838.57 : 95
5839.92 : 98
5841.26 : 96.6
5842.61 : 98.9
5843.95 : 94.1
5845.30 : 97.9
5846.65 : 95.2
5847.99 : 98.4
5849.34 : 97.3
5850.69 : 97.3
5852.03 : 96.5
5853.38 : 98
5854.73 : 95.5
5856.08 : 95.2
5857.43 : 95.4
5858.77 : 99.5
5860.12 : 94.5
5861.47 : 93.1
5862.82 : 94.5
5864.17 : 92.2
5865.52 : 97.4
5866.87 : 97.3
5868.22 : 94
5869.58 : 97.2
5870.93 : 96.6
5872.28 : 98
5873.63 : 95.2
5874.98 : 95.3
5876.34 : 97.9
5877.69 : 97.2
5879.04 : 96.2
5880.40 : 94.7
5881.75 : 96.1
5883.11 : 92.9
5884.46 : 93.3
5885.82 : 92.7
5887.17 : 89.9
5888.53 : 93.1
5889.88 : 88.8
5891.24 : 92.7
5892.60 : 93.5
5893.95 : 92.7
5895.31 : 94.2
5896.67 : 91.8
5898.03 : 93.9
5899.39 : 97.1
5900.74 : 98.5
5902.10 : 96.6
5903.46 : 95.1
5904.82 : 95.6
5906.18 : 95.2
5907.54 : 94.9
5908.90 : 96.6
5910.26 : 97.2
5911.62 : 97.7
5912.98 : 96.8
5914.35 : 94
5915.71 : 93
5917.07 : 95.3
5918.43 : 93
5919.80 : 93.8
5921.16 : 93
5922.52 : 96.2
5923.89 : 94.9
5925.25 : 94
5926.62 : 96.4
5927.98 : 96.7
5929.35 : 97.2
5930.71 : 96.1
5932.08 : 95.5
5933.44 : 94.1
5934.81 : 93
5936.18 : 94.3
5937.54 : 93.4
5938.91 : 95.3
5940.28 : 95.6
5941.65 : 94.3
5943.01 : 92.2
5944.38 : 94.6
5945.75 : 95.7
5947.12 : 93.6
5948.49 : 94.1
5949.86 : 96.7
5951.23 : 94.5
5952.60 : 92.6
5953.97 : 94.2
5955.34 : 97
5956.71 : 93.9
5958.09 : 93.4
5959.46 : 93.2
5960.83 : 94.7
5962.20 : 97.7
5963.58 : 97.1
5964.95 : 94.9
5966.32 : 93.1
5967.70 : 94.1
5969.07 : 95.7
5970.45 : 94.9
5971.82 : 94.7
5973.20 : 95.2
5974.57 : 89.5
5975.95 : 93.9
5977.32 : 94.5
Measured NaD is 0.33 angstrom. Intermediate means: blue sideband 95.5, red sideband 94.9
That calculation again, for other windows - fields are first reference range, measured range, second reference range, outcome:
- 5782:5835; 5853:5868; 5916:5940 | 0.2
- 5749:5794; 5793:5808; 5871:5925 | 0.1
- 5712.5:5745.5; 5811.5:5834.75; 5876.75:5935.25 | -0.3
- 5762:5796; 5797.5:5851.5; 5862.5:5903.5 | -0.3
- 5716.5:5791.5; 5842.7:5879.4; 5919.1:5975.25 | 0.2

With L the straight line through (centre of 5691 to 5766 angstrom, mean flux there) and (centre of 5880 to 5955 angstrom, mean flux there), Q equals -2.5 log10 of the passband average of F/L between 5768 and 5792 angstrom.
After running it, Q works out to -0.012 mag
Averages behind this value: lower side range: 99.5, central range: 99.3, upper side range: 94.5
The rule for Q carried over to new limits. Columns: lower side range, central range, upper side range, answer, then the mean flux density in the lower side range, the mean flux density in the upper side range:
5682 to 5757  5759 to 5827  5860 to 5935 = -0.010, 99.6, 94.9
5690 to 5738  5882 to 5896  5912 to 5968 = 0.040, 100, 94.7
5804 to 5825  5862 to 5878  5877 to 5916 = -0.006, 97.2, 94.6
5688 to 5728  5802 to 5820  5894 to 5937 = 0.008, 99.9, 95.2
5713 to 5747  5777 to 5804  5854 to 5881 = -0.011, 99.4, 95.8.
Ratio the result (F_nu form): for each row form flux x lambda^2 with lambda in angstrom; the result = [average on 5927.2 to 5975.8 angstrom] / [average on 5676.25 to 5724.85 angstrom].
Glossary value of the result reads 1.03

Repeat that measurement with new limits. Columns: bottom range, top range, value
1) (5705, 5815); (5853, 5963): 1.01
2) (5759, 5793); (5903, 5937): 1.01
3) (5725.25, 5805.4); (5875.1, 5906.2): 0.99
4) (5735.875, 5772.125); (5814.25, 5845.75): 1.01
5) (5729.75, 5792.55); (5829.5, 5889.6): 1.00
